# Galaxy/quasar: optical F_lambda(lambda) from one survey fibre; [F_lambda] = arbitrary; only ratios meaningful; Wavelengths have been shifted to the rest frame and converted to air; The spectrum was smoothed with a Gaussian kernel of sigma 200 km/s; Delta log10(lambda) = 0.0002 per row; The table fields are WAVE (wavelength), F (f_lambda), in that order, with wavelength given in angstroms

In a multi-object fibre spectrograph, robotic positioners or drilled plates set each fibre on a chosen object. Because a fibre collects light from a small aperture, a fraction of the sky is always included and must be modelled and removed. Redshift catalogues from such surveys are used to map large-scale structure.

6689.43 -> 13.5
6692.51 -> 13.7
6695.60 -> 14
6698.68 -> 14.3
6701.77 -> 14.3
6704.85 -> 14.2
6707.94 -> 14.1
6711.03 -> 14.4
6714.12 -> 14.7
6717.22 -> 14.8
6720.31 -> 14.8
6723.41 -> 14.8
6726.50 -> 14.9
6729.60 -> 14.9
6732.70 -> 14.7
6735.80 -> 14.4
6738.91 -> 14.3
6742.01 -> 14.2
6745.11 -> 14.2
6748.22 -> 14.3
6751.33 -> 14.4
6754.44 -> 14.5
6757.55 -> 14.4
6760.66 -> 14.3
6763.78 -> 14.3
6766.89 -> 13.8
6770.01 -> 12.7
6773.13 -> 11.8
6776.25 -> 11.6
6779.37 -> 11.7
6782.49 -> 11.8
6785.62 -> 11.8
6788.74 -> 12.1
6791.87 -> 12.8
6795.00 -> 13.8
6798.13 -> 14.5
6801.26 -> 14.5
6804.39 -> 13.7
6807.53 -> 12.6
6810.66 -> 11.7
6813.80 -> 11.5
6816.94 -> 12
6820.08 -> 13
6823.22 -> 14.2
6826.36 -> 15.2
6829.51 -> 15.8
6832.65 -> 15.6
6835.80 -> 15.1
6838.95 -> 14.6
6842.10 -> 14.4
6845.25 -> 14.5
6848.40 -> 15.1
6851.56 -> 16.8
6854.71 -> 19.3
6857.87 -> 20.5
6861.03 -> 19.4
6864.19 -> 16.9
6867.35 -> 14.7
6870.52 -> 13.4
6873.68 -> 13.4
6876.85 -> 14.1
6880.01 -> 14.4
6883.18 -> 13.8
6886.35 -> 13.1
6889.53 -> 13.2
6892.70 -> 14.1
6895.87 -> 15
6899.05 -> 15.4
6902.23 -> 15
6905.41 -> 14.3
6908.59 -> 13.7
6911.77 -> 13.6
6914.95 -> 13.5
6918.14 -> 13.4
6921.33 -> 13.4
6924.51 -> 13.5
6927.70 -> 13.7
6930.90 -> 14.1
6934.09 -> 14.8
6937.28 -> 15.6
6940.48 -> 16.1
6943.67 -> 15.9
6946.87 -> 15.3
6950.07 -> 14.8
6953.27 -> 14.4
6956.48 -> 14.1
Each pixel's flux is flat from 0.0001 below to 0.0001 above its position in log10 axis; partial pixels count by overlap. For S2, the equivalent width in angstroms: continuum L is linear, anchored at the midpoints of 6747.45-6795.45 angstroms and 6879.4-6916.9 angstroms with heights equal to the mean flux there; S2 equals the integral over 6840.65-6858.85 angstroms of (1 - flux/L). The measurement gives -3.9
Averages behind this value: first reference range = 13.1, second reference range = 14.1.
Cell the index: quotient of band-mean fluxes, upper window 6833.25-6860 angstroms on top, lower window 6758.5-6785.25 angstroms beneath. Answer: 1.28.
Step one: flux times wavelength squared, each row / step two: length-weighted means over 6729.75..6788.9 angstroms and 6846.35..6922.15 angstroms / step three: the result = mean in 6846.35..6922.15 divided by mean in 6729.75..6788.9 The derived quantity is 1.2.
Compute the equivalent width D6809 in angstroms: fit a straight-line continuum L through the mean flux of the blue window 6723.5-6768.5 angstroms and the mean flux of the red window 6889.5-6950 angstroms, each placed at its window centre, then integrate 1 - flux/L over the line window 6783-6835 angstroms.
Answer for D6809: 3.6 angstroms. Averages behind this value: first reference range 14.4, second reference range 14.4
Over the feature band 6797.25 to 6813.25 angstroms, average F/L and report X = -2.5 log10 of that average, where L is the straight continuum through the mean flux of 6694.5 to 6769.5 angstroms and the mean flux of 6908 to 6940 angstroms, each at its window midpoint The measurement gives 0.08 mag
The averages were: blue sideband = 14.4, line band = 13.2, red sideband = 14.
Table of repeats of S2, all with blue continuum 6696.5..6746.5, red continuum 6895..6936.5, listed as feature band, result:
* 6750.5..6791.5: 4.0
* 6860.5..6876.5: -1.1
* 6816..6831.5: 0.1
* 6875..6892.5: 0.5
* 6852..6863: -3.9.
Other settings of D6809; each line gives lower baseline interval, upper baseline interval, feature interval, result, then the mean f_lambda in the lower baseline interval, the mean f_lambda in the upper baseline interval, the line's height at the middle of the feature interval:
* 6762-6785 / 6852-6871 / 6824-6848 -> 1.6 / 12.5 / 17.6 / 16.1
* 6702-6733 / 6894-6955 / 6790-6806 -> 0.8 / 14.6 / 14.5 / 14.6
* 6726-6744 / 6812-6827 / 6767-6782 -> 1.9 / 14.5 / 13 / 13.8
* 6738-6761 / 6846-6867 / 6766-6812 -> 8.4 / 14.3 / 17.7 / 15.6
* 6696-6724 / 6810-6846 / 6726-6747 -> -0.2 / 14.5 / 14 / 14.4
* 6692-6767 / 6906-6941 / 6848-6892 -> -4.3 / 14.4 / 14.1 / 14.2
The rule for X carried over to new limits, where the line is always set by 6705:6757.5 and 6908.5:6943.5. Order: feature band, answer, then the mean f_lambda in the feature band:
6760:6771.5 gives 0.06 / 13.7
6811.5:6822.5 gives 0.17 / 12.3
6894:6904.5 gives -0.06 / 15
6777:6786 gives 0.22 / 11.7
